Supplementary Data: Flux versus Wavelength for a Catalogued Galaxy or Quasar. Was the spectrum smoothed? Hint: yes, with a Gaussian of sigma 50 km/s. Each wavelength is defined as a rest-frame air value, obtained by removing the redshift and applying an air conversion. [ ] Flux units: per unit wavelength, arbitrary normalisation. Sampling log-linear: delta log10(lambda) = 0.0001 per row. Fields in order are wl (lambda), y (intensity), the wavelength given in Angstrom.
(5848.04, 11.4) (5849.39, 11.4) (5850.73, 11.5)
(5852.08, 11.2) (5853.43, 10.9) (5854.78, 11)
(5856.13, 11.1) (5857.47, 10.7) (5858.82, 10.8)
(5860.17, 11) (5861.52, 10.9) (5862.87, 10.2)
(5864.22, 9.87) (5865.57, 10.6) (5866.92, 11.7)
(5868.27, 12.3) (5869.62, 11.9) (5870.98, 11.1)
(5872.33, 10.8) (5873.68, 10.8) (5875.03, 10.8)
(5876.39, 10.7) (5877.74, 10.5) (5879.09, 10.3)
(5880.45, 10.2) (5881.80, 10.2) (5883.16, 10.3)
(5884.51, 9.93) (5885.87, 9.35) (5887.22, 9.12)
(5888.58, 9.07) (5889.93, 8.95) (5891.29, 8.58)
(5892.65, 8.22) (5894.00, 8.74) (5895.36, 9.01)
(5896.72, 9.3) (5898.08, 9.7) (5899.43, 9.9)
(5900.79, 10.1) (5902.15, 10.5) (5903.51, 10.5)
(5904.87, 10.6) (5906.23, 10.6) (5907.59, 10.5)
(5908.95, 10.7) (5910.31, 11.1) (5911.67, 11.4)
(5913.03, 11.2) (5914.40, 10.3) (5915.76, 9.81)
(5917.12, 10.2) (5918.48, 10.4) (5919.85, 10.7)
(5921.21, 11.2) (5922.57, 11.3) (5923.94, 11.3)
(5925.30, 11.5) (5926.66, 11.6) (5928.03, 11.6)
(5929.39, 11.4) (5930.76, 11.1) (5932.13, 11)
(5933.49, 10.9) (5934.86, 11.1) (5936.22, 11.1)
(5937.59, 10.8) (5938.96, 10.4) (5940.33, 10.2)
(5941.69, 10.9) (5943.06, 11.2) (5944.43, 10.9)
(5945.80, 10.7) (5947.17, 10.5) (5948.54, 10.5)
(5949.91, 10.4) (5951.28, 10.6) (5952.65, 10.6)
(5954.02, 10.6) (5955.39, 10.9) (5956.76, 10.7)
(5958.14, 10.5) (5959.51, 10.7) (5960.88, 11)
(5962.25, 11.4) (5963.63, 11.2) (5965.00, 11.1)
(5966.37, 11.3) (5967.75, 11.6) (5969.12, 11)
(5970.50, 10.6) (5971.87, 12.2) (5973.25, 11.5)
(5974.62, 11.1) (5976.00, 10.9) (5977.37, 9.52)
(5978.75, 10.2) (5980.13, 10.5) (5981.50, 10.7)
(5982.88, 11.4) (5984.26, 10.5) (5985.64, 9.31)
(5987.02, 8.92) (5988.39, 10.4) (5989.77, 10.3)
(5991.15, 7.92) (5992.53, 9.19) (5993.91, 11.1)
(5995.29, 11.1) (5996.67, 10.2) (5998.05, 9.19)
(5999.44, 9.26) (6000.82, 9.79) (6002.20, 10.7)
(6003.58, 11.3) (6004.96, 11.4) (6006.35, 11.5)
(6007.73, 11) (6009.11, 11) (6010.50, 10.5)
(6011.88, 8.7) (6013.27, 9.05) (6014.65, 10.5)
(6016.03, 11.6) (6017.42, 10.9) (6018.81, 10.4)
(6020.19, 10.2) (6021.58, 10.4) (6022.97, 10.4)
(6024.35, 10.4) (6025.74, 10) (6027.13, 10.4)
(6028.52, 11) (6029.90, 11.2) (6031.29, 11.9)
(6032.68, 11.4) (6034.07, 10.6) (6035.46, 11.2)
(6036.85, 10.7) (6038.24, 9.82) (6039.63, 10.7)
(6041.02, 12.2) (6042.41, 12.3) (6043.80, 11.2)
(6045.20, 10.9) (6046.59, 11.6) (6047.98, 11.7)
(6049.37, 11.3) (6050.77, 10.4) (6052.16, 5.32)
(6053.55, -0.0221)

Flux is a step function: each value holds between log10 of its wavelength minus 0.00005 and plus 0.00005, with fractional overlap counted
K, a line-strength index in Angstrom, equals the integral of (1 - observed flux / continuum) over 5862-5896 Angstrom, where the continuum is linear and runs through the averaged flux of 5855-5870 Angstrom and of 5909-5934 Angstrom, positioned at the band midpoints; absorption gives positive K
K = 2.7 Angstrom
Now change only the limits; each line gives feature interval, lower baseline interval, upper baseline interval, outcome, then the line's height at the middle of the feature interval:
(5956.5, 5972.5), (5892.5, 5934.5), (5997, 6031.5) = -0.9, 10.5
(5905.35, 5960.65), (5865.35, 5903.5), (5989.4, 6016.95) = -3.6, 10.2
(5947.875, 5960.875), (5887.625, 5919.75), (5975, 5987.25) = -0.6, 10.2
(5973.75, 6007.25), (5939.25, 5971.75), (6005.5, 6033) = 1.4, 10.7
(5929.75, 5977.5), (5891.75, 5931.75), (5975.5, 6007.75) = -2.5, 10.4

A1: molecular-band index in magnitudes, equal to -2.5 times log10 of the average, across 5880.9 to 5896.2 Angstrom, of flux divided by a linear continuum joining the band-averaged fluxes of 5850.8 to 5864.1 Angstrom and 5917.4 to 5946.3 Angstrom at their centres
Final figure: 0.18 mag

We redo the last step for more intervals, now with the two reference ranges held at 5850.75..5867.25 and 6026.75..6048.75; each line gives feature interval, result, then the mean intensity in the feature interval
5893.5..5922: 0.06 mag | 10.3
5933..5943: 0.02 mag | 10.8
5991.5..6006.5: 0.08 mag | 10.3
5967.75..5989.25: 0.05 mag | 10.6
